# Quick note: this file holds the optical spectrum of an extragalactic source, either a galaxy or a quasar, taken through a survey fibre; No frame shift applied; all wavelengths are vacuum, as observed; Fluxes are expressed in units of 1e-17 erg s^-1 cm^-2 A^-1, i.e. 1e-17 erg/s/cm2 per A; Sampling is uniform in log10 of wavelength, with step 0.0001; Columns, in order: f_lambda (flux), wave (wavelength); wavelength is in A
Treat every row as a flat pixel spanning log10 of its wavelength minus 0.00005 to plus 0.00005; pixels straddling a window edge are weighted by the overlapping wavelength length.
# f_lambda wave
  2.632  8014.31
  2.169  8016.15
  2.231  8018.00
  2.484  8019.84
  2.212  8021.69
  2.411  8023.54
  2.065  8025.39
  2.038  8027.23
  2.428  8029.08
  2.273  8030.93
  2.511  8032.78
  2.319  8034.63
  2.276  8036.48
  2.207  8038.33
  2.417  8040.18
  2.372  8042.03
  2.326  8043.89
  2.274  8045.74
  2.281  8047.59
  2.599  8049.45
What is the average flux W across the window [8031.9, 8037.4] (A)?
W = 2.37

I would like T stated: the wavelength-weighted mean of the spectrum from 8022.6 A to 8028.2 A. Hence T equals 2.17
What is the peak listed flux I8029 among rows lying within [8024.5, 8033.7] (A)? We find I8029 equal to 2.511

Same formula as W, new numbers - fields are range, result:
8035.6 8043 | 2.32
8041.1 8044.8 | 2.35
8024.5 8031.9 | 2.21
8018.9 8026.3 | 2.29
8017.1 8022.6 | 2.31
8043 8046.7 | 2.3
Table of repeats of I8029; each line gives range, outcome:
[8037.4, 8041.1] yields 2.417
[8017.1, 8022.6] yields 2.484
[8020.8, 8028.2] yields 2.411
